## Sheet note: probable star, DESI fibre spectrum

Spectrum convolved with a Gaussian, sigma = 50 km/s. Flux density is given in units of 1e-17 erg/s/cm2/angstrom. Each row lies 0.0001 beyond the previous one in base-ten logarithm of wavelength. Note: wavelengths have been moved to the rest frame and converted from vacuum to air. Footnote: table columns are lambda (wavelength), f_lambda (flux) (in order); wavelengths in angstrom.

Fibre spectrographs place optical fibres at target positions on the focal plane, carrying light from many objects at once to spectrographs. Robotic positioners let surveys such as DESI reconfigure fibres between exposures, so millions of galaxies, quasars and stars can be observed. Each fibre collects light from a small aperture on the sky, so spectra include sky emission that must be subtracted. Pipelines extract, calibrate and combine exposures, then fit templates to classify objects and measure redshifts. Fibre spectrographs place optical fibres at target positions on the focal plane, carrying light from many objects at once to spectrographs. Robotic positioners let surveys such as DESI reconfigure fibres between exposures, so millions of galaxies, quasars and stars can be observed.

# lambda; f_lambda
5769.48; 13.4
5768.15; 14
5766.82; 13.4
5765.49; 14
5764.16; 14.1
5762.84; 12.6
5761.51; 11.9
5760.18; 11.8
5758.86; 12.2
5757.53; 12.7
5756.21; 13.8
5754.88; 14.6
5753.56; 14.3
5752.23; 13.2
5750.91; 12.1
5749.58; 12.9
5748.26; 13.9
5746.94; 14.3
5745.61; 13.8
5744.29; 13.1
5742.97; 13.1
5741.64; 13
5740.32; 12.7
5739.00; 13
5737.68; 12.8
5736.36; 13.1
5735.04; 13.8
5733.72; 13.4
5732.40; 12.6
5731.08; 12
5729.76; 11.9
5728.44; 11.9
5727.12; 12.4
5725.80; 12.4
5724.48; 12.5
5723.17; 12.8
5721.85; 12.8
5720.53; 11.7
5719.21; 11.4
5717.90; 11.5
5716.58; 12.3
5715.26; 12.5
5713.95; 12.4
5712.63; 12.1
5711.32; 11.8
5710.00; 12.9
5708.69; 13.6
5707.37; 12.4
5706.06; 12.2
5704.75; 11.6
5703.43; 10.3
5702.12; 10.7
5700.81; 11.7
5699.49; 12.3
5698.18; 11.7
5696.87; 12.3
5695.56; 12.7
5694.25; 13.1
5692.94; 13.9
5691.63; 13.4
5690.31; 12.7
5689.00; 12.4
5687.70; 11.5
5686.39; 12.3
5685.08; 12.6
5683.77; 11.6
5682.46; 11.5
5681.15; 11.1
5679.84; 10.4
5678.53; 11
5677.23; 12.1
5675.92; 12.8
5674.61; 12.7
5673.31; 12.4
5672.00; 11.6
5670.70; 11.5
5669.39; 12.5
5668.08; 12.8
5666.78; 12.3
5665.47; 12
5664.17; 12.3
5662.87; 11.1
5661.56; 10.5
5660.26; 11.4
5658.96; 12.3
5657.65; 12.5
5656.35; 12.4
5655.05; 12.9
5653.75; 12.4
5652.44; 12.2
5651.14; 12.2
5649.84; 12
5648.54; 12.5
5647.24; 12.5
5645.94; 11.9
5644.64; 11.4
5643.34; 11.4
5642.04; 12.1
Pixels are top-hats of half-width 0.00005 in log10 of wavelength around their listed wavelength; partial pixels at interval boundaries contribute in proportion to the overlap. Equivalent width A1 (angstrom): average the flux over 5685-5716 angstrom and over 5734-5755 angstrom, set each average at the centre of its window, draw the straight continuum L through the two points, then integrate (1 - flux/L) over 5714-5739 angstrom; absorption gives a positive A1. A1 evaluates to 0.9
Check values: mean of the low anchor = 12.3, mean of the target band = 12.4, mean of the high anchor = 13.3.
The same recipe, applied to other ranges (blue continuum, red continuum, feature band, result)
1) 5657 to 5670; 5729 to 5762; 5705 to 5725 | 0.52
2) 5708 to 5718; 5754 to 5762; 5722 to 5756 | -0.88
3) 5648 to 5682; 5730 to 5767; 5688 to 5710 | 0.24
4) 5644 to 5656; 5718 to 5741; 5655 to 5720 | 1.54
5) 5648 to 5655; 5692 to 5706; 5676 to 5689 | 0.52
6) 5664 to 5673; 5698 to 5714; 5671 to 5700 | -0.28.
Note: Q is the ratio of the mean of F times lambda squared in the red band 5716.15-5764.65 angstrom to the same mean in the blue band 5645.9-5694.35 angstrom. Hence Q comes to 1.1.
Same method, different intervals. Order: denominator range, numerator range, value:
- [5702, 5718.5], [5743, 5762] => 1.11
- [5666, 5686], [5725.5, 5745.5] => 1.09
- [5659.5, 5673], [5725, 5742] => 1.10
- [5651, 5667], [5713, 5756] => 1.10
